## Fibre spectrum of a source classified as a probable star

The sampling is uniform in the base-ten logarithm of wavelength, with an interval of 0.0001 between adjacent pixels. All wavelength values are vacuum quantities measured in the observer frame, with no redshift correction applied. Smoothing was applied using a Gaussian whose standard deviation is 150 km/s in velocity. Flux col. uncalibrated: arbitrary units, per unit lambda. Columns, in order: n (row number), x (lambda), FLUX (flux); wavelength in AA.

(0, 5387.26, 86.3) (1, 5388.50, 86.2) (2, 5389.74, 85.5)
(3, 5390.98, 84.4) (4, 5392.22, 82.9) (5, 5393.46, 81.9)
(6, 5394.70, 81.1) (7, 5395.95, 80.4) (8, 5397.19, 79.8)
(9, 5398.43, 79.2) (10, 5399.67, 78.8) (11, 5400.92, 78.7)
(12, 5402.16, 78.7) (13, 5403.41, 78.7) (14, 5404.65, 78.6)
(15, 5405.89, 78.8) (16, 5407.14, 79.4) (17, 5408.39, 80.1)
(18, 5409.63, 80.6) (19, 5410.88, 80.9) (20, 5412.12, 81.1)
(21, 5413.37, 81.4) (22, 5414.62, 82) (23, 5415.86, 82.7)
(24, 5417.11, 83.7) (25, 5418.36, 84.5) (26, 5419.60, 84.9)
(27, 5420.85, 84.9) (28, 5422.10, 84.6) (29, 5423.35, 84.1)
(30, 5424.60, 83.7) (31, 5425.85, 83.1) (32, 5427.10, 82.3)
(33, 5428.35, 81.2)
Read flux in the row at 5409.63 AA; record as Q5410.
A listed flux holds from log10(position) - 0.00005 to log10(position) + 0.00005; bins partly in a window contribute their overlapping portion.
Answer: 80.6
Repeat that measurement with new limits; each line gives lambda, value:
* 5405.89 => 78.8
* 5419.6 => 84.9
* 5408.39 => 80.1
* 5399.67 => 78.8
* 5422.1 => 84.6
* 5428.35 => 81.2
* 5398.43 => 79.2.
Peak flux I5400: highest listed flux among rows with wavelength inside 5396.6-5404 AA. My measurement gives 79.8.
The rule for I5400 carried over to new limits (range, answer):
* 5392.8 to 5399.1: 81.9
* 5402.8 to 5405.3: 78.7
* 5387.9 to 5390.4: 86.2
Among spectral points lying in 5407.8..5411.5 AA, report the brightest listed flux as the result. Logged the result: 80.9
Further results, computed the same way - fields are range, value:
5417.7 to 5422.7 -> 84.9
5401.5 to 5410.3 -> 80.6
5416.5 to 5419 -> 84.5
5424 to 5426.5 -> 83.7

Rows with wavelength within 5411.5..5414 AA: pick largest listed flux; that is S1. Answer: 81.4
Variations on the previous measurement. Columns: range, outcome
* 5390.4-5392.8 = 84.4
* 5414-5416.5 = 82.7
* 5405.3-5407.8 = 79.4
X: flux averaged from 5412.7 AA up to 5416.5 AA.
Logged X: 82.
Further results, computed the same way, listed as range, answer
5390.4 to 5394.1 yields 83.2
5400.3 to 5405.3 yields 78.8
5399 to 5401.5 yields 78.7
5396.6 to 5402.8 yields 79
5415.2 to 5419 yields 83.8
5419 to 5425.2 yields 84.4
